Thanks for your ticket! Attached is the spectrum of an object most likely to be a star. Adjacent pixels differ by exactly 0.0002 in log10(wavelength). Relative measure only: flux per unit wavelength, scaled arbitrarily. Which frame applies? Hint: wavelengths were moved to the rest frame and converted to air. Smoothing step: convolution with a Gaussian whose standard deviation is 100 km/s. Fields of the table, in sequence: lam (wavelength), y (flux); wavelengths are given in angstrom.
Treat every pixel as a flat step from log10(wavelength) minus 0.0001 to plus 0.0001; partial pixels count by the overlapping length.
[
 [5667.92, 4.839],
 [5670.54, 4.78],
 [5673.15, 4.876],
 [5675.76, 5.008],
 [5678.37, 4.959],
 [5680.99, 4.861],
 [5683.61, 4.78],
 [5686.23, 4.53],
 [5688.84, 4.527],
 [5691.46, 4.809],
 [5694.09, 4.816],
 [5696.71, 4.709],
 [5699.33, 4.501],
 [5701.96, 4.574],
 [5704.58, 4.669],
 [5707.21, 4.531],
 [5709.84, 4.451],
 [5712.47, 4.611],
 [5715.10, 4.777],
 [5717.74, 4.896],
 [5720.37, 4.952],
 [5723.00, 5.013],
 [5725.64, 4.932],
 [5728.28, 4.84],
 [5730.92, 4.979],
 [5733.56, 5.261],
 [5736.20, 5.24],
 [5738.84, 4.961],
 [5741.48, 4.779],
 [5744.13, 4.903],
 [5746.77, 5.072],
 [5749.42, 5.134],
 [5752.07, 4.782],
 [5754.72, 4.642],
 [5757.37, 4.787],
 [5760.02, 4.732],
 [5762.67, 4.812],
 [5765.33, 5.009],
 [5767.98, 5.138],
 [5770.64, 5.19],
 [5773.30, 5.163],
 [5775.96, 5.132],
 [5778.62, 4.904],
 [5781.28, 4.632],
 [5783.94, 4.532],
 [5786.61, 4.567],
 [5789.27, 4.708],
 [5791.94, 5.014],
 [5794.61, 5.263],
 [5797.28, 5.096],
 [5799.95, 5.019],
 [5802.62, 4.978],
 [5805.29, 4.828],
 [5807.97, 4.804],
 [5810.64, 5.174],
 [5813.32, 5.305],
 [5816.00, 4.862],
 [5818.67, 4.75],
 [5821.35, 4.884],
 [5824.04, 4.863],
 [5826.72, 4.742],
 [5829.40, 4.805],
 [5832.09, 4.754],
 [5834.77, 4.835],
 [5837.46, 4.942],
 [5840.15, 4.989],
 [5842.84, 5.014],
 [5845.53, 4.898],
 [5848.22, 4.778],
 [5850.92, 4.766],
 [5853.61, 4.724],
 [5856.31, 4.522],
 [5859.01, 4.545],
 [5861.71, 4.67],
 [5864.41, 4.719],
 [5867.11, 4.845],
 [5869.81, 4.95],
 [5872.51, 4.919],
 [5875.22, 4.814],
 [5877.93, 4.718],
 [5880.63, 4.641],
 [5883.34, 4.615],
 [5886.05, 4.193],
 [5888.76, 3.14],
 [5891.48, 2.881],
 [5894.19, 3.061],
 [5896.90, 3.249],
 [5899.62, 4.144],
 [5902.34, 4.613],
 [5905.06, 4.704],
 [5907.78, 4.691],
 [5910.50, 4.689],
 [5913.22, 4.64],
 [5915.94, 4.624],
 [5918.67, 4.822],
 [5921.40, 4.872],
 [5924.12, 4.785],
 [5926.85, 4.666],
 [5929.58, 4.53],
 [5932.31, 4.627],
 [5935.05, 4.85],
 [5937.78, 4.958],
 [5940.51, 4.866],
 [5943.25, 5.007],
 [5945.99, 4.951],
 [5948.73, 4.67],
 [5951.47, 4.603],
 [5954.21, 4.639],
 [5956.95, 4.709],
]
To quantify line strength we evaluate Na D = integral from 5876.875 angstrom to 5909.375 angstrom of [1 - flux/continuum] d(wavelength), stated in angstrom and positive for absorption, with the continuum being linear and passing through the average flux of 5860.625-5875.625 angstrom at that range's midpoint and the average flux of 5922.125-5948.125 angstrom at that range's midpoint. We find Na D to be 5.1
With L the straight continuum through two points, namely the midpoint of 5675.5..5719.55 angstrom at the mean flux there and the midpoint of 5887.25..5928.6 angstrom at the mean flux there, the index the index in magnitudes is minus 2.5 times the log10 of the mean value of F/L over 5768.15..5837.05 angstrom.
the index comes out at -0.10 mag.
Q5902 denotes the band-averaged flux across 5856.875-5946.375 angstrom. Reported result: 4.51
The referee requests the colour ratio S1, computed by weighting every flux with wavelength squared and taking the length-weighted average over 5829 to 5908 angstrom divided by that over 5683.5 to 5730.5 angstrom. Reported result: 1.0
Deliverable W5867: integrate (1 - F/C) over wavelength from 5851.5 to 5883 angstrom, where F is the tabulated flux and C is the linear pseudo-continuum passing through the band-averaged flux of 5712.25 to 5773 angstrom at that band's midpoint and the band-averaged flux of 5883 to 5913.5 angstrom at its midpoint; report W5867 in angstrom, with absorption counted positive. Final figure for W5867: -4.01 angstrom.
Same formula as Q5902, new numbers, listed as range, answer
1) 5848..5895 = 4.42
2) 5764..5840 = 4.93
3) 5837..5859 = 4.81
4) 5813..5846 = 4.88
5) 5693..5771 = 4.85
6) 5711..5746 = 4.93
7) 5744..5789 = 4.89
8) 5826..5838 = 4.81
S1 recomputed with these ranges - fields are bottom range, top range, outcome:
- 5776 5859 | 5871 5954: 0.95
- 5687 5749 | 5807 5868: 1.04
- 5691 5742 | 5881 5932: 0.95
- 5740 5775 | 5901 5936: 1.01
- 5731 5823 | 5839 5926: 0.95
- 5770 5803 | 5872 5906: 0.86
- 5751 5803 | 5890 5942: 0.95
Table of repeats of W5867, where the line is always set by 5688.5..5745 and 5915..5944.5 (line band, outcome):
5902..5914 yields 0.3 angstrom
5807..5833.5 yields -0.5 angstrom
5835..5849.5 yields -0.4 angstrom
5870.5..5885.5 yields 0.2 angstrom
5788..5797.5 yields -0.4 angstrom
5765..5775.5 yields -0.7 angstrom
